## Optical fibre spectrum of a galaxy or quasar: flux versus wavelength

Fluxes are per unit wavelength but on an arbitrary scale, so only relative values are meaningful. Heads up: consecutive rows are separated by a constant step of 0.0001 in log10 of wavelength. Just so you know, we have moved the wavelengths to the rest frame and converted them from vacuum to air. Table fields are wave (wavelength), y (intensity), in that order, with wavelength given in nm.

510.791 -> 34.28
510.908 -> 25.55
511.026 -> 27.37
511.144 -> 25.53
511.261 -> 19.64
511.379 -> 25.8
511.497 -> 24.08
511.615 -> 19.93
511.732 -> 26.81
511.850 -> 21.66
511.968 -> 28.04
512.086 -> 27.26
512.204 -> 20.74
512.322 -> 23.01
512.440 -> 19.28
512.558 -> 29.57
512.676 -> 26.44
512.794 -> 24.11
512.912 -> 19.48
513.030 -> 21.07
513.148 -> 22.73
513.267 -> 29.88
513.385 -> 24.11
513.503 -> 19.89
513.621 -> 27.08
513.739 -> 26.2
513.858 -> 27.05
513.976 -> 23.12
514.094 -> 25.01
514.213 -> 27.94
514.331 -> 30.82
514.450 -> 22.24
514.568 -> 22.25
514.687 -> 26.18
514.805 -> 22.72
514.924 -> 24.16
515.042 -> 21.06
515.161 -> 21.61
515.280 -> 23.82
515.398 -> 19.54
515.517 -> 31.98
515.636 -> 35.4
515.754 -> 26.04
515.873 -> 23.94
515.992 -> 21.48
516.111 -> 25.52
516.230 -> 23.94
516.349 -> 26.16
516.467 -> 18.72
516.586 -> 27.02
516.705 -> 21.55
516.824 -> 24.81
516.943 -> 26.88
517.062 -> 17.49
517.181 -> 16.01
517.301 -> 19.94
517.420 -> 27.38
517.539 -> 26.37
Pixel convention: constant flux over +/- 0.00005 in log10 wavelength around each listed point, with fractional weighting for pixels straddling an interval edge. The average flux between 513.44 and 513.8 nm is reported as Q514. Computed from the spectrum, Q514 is 24.4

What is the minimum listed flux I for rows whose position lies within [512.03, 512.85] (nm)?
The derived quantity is 19.28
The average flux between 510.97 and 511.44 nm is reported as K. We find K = 24.6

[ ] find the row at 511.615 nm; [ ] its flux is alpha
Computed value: 19.93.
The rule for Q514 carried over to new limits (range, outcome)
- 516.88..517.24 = 20.2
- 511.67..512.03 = 25.5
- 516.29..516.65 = 24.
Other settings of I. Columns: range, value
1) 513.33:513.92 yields 19.89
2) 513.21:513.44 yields 24.11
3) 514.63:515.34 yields 21.06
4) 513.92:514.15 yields 23.12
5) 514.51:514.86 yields 22.25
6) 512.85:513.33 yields 19.48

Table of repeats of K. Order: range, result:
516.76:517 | 25.8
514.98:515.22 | 21.4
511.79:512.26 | 24.4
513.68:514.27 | 25.8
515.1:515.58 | 24.3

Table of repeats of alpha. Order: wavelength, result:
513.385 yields 24.11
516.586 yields 27.02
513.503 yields 19.89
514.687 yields 26.18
